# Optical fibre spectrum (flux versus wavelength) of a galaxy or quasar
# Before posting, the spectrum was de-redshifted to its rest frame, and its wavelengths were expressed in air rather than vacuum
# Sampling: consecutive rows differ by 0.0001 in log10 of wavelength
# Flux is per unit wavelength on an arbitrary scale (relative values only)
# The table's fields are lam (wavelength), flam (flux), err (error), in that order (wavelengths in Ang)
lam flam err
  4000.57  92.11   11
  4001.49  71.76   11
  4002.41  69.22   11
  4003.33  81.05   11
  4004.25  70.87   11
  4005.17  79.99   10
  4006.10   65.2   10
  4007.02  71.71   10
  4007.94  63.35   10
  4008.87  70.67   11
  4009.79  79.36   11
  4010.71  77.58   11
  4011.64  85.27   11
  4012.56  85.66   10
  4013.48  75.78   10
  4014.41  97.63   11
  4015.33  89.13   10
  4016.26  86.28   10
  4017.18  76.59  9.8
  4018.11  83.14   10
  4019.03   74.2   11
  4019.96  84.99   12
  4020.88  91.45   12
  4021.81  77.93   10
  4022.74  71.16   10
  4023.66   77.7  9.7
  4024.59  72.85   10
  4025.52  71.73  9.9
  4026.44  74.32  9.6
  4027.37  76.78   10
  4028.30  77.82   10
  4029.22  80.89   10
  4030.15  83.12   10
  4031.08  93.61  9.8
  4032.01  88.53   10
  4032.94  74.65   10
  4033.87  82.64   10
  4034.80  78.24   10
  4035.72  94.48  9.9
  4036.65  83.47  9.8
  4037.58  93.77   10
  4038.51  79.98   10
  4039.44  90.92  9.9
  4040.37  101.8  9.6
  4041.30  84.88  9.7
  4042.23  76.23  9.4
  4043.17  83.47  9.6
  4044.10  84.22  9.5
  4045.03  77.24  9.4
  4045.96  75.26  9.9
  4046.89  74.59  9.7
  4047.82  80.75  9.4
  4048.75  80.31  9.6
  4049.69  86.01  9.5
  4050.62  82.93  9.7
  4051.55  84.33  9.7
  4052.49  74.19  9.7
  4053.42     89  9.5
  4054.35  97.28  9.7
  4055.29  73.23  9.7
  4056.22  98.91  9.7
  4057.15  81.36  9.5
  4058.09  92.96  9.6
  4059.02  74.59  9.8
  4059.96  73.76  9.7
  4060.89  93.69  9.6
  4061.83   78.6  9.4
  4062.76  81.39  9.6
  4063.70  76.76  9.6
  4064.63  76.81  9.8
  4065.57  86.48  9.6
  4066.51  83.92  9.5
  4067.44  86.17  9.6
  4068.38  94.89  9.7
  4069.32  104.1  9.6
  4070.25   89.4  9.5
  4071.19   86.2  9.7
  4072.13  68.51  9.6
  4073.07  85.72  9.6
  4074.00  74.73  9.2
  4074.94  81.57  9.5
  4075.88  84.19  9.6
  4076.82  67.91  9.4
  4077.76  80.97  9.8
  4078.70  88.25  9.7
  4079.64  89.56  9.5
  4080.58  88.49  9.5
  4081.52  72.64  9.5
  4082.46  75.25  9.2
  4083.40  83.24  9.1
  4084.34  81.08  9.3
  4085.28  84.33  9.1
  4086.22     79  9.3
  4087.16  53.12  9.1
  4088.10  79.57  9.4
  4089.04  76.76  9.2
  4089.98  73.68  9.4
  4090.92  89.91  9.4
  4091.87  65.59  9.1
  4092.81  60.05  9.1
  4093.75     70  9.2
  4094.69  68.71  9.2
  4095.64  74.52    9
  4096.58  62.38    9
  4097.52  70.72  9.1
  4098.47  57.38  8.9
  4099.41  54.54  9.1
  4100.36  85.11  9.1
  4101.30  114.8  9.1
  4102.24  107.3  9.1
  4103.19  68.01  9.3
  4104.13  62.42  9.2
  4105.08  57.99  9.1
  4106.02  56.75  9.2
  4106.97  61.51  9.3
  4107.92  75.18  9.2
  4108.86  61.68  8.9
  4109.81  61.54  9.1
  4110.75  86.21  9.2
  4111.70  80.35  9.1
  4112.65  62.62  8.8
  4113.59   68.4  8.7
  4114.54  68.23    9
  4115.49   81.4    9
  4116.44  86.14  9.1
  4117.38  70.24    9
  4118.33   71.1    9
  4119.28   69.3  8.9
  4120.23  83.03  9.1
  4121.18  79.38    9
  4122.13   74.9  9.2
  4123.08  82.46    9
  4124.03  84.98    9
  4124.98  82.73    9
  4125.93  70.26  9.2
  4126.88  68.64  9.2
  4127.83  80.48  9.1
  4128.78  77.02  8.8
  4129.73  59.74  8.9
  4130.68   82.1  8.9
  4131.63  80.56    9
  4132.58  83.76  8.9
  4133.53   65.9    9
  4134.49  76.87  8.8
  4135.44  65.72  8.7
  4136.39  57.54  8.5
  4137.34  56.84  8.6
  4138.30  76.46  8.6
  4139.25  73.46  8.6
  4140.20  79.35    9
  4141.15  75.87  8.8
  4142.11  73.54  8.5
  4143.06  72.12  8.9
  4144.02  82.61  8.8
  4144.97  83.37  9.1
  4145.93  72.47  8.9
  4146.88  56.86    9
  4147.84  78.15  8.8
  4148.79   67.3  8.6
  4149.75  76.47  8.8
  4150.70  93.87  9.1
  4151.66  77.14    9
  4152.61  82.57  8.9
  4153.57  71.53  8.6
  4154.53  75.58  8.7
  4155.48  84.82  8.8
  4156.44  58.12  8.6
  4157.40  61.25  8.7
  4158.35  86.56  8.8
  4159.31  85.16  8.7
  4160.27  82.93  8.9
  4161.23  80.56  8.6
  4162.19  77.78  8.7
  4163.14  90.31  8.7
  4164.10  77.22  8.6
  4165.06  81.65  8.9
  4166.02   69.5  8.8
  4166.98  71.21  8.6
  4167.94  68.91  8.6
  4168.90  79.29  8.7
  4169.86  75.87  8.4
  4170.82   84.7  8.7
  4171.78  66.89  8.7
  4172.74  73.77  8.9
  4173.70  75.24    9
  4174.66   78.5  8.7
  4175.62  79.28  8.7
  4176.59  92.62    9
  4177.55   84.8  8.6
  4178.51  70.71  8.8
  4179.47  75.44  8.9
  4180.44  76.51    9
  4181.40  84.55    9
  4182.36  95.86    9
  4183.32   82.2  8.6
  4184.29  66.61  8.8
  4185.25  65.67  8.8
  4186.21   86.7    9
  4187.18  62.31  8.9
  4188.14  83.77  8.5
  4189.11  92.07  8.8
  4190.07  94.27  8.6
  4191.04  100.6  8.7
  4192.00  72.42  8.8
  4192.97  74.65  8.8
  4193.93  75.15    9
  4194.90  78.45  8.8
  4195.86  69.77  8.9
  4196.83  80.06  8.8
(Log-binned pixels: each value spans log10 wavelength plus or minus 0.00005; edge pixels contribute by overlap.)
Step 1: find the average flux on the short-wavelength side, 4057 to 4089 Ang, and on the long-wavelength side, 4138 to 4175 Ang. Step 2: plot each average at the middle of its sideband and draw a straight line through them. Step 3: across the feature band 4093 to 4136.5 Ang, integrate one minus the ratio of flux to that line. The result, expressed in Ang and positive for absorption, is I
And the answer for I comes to 3.1 Ang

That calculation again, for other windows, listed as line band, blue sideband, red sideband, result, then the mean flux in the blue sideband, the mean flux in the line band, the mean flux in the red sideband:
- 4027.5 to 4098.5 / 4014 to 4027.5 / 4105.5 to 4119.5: -4.8 Ang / 80.4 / 81.1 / 70.7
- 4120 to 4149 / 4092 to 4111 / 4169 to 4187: -0.2 Ang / 70.6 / 74.3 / 78.4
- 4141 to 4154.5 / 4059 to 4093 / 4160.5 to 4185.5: 0.5 Ang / 80.5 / 75.9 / 78.1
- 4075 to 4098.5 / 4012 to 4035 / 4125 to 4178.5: 0.9 Ang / 81.1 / 75.5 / 75.7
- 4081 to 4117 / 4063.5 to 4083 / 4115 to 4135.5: 3.0 Ang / 83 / 73.1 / 76.4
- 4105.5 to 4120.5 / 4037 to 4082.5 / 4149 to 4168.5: 1.7 Ang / 83.5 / 71.3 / 77.5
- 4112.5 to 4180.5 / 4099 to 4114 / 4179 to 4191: 1.2 Ang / 72.9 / 75.7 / 81.2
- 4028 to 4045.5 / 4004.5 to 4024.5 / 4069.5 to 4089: -1.2 Ang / 79.1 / 84.8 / 80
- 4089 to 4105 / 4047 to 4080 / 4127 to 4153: 1.2 Ang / 83.6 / 73.8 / 74.3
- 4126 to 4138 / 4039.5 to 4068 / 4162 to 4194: 1.4 Ang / 83.2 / 71.3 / 79.1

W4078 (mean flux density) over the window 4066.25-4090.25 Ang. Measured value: 81.3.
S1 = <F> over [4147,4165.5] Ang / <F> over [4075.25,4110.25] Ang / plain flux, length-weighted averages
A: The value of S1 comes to 1.1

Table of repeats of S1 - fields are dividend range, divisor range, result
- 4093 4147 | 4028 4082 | 0.88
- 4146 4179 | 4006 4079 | 0.94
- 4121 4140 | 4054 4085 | 0.89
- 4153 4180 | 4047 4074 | 0.92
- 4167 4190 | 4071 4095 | 1.02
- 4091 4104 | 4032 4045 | 0.87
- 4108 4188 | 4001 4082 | 0.93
